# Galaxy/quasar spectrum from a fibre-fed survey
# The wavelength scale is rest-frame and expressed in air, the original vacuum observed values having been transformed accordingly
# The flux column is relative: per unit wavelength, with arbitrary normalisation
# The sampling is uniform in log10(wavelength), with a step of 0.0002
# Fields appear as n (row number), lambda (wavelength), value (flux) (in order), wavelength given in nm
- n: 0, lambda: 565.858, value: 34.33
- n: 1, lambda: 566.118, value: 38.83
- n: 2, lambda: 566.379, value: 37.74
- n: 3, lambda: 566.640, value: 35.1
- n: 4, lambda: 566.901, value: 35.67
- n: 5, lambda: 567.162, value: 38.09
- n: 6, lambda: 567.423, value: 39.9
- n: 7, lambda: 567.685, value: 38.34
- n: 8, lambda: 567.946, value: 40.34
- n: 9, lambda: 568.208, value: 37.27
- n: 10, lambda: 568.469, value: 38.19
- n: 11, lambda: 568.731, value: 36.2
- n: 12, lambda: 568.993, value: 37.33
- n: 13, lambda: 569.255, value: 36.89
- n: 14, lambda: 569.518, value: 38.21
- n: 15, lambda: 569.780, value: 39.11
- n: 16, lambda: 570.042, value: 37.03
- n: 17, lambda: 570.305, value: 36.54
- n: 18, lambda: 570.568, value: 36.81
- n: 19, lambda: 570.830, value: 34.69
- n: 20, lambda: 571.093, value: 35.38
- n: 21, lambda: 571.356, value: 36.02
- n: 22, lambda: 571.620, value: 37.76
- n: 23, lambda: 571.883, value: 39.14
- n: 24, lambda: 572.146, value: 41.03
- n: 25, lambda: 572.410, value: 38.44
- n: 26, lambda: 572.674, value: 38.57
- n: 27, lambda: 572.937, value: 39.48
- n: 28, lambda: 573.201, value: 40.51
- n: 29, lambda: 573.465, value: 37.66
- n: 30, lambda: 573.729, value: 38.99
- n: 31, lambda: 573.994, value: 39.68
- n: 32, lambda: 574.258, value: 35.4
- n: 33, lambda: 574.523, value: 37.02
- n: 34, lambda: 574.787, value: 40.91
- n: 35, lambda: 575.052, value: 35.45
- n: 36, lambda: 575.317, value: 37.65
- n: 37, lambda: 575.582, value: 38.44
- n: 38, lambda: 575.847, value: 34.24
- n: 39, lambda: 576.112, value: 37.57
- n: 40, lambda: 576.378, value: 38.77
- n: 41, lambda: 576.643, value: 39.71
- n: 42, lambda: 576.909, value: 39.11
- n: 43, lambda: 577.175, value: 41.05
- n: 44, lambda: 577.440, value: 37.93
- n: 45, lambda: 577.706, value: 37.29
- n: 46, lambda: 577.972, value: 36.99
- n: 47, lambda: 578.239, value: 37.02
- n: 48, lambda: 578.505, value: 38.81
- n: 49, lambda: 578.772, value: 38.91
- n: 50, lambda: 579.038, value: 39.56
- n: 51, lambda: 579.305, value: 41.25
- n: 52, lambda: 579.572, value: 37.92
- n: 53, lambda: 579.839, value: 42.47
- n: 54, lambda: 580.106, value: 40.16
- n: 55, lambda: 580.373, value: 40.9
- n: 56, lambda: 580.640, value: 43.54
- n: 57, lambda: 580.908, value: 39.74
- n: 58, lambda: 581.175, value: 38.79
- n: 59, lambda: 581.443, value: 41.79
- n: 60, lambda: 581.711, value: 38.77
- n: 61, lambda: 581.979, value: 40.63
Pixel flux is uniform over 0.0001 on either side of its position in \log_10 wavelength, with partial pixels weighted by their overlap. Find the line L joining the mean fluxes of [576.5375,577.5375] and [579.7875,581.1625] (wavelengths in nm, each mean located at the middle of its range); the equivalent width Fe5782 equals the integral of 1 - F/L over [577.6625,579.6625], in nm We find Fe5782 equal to 0.09 nm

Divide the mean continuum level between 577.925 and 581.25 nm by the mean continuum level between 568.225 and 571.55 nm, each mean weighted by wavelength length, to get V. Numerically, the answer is 1.1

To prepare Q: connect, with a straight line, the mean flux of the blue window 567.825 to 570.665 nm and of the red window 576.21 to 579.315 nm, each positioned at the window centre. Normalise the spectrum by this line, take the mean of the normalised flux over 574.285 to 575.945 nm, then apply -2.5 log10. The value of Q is 0.03 mag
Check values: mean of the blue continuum 37.6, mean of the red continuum 38.8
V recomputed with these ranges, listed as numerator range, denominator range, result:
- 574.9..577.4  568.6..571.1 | 1.03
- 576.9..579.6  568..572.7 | 1.03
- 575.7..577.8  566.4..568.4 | 1.01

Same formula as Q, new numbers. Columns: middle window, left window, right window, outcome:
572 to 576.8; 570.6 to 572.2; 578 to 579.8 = -0.013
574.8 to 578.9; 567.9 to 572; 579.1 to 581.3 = 0.041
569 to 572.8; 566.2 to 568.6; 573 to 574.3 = 0.023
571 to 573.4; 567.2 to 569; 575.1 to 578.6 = -0.010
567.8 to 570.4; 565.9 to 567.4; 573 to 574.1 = 0.004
